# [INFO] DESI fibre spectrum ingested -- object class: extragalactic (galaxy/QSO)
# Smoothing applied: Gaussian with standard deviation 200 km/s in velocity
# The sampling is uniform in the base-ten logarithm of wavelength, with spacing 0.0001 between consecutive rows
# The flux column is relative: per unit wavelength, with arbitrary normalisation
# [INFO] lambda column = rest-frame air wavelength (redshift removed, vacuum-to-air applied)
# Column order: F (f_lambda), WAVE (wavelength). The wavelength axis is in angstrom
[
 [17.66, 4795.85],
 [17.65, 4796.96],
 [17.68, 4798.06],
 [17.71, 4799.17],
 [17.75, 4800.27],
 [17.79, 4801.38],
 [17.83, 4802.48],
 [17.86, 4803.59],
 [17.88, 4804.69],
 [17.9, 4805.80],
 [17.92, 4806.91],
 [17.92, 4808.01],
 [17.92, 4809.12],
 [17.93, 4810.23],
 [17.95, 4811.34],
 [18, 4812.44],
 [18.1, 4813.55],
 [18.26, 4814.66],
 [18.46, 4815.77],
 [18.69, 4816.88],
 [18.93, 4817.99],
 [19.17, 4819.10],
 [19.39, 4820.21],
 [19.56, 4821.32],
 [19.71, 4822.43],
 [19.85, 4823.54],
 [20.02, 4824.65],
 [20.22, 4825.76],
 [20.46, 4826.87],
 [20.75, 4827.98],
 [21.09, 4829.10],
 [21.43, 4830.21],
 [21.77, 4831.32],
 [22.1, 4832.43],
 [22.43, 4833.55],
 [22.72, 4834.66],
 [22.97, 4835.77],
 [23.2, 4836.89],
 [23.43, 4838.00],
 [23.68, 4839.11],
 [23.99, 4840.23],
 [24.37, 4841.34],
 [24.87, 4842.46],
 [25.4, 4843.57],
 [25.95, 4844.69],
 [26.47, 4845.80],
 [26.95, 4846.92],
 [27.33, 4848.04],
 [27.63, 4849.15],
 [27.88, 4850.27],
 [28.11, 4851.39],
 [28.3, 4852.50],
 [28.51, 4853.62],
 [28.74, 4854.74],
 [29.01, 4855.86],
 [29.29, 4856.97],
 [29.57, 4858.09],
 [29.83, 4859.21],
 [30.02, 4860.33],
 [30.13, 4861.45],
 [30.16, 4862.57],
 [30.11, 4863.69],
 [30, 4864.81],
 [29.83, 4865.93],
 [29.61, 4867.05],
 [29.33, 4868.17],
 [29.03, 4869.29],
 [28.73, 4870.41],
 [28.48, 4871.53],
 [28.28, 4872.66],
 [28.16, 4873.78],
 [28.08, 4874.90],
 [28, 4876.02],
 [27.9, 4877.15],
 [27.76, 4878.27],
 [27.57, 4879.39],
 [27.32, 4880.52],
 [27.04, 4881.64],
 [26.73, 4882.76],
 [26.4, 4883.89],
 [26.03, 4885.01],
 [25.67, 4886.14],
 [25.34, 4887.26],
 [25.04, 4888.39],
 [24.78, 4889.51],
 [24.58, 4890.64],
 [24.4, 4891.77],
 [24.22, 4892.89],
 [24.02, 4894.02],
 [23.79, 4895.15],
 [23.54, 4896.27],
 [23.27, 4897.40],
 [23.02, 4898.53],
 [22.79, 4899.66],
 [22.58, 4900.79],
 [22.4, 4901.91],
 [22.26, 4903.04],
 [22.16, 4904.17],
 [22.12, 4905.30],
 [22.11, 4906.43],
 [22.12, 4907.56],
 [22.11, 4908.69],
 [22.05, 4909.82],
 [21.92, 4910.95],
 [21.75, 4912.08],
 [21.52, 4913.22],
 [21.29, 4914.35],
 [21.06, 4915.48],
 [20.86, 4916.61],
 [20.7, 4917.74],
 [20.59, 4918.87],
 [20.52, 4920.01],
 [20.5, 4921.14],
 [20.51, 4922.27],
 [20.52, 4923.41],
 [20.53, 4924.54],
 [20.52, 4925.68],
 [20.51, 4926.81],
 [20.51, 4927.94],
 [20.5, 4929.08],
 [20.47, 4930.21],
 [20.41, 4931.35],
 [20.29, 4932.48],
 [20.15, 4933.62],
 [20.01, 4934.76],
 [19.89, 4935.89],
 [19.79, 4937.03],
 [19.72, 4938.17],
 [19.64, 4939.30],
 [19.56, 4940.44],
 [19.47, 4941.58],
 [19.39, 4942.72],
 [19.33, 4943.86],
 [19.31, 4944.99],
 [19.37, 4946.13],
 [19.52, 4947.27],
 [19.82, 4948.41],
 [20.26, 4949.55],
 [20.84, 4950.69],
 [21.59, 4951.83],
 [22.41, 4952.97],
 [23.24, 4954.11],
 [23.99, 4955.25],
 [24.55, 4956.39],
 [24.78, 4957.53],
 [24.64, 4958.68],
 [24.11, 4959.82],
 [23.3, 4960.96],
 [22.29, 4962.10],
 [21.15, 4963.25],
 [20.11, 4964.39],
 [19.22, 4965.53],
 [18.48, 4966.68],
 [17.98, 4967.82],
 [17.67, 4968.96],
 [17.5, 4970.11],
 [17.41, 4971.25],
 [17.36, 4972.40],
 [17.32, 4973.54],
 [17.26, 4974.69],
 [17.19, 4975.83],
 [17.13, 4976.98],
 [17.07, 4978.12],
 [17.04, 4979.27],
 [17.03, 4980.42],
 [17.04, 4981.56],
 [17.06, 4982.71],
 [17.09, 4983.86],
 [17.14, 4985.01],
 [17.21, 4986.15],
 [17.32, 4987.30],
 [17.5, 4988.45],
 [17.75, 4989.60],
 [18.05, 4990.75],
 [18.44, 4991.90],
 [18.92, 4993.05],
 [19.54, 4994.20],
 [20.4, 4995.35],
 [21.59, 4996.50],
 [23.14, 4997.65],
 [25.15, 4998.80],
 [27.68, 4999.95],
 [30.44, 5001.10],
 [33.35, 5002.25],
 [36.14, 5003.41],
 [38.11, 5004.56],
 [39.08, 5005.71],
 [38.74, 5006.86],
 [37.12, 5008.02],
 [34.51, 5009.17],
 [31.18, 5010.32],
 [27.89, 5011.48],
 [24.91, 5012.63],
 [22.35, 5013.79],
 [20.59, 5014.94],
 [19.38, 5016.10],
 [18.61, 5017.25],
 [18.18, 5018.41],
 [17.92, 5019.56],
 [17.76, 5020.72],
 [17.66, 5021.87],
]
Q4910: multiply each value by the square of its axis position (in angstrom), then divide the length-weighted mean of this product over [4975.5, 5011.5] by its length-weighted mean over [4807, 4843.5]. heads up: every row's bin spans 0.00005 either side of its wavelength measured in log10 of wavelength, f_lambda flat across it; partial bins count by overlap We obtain 1.24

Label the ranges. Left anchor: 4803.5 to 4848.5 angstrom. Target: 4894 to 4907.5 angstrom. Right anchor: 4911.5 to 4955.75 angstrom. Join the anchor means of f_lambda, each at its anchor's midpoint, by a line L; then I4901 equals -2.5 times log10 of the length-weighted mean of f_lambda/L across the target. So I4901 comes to -0.10 mag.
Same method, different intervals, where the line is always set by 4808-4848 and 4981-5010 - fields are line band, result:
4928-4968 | 0.14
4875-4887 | -0.20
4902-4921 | 0.07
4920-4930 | 0.14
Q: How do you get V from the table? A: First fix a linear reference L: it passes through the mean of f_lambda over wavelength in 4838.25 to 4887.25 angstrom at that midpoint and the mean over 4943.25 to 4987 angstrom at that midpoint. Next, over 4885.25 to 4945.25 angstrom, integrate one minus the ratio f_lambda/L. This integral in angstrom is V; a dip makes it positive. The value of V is 5.0 angstrom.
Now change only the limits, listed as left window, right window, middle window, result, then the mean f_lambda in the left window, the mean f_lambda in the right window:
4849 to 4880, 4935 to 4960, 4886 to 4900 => 1.1 angstrom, 28.9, 21.1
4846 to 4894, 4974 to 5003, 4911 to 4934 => 3.4 angstrom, 27.8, 20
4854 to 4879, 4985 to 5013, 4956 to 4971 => 3.3 angstrom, 29.1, 26.3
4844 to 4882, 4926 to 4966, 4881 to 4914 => 2.3 angstrom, 28.5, 21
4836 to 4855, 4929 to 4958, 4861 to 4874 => -2.3 angstrom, 26.1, 20.7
